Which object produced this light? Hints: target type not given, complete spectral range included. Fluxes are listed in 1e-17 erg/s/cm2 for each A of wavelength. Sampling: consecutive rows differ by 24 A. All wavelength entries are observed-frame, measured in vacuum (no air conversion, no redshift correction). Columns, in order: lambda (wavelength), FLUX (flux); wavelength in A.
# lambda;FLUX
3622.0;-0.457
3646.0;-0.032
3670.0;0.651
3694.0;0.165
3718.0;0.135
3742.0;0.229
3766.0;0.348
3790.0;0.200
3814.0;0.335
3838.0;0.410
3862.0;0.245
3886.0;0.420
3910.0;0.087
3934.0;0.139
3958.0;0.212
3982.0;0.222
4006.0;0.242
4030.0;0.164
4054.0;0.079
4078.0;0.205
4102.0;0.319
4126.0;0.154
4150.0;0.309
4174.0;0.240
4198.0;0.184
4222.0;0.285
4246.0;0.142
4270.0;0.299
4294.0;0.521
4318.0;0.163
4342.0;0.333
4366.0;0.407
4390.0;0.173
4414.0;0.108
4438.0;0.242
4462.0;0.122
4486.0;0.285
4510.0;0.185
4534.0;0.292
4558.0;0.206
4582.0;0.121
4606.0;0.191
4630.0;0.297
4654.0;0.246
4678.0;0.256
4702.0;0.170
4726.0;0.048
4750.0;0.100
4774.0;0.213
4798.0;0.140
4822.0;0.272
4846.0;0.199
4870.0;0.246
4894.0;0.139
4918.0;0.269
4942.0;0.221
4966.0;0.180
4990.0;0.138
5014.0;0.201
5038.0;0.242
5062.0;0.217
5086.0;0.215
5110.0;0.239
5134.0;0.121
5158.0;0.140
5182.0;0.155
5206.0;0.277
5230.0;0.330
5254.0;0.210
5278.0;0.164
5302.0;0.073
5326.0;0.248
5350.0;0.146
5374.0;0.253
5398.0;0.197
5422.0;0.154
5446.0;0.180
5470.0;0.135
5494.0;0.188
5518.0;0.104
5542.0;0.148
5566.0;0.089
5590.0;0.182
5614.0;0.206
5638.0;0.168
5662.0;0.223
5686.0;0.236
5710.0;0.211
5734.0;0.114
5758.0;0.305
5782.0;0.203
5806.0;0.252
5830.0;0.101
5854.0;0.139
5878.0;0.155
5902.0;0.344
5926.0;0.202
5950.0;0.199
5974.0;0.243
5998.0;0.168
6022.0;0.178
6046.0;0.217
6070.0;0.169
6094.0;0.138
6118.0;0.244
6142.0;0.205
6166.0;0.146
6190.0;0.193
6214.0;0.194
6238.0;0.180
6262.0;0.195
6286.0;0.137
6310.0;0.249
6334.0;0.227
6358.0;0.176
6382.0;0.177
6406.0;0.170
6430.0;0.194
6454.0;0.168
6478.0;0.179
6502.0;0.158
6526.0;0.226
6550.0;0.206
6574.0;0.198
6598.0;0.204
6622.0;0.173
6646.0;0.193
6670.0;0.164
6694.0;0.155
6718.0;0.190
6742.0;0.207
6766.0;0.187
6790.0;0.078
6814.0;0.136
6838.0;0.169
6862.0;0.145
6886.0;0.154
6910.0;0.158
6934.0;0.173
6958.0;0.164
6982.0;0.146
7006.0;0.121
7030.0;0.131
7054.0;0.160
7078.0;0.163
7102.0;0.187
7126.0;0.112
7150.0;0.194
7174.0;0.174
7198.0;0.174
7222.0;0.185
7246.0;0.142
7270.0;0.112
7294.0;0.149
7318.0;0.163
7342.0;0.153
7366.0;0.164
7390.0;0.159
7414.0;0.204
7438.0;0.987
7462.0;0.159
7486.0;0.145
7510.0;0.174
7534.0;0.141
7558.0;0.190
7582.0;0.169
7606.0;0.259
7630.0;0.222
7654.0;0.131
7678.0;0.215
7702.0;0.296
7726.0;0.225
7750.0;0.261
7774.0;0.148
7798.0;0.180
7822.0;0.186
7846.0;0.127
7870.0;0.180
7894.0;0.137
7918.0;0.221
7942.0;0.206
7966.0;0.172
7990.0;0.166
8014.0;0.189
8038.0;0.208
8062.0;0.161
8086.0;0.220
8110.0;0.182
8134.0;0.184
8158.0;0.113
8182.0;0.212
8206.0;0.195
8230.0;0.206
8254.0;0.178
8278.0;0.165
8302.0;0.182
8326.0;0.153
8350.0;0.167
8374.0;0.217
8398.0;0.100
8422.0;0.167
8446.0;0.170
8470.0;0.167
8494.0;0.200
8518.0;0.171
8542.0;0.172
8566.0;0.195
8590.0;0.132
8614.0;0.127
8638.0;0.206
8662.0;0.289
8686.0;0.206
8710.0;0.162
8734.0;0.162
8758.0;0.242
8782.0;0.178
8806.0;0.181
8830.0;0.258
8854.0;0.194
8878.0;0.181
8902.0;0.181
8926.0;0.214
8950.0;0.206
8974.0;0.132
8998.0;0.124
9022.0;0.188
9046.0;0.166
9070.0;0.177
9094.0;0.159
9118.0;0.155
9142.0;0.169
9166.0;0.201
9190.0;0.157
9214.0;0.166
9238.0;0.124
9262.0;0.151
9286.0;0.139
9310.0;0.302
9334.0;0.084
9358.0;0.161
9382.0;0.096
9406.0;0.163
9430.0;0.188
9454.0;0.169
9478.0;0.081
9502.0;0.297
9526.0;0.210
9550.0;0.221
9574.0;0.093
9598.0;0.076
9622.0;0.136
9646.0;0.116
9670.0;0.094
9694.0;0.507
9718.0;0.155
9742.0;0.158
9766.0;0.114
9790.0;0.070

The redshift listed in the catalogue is 0.993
